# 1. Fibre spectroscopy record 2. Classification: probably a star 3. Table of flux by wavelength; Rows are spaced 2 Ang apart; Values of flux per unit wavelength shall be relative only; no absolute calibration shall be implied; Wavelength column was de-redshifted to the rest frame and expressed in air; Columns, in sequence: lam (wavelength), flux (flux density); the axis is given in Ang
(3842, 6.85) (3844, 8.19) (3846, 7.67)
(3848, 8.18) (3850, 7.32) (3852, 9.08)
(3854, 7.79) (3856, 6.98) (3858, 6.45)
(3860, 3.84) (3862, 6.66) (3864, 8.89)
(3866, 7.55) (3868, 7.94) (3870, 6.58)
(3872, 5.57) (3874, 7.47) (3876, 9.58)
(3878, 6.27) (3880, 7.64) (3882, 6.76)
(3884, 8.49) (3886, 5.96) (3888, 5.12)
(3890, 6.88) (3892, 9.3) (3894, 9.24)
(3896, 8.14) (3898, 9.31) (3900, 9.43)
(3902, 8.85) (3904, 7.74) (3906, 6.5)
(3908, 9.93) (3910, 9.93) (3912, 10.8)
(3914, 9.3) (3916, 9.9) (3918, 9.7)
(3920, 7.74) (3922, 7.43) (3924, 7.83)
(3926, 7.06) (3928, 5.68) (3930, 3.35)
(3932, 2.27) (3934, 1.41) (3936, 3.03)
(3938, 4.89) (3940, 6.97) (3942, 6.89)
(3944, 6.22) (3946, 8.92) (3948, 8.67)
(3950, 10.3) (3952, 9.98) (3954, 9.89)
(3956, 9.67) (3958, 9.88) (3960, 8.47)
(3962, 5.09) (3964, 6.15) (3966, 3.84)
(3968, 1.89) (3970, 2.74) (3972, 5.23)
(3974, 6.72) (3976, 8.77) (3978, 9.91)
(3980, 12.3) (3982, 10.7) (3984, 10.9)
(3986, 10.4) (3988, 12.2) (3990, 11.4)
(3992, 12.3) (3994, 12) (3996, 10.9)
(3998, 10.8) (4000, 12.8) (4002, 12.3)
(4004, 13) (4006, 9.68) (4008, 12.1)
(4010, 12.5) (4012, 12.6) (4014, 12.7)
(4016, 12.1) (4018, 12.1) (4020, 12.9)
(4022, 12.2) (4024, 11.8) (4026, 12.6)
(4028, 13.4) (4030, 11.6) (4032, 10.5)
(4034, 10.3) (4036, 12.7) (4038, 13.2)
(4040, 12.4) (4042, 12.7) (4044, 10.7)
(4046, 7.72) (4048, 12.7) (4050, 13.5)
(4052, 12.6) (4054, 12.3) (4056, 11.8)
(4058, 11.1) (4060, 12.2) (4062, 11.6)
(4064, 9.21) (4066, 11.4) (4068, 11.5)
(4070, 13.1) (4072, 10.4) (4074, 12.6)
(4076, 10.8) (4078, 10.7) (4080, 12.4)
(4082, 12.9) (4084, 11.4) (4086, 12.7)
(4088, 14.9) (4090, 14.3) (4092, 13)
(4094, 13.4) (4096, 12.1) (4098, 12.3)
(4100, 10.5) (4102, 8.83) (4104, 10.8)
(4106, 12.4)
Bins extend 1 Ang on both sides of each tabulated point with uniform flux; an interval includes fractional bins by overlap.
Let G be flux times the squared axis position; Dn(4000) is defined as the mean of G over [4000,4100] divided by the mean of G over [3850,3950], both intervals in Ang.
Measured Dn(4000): 1.8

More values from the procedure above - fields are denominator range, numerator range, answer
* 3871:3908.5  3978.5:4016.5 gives 1.60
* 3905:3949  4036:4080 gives 1.78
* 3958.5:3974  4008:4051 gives 2.46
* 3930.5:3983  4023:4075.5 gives 1.78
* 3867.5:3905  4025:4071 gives 1.66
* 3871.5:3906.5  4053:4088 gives 1.66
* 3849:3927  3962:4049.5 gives 1.43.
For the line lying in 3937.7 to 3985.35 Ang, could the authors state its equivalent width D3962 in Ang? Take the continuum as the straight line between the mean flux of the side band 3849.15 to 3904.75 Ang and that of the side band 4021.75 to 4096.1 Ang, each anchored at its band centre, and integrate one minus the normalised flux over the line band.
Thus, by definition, 9.1 Ang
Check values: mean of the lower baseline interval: 7.53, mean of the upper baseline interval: 12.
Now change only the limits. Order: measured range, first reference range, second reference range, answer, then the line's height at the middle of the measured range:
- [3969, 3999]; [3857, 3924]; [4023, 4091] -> 1.1 Ang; 10.2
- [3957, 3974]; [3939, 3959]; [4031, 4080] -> 6.8 Ang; 9.18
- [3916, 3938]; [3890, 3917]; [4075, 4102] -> 8.6 Ang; 9.44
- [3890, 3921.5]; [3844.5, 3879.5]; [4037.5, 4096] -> -2.5 Ang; 8.31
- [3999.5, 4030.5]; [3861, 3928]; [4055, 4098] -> -4.6 Ang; 10.7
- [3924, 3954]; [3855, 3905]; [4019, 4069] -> 9.2 Ang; 9.02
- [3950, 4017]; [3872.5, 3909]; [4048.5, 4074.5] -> 2.1 Ang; 10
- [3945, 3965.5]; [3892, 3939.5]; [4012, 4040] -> 1.1 Ang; 9.12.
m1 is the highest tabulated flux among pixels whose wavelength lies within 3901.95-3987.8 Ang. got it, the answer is 12.3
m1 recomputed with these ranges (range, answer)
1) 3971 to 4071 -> 13.5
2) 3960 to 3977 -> 8.77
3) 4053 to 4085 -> 13.1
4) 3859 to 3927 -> 10.8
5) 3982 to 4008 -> 13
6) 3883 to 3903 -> 9.43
